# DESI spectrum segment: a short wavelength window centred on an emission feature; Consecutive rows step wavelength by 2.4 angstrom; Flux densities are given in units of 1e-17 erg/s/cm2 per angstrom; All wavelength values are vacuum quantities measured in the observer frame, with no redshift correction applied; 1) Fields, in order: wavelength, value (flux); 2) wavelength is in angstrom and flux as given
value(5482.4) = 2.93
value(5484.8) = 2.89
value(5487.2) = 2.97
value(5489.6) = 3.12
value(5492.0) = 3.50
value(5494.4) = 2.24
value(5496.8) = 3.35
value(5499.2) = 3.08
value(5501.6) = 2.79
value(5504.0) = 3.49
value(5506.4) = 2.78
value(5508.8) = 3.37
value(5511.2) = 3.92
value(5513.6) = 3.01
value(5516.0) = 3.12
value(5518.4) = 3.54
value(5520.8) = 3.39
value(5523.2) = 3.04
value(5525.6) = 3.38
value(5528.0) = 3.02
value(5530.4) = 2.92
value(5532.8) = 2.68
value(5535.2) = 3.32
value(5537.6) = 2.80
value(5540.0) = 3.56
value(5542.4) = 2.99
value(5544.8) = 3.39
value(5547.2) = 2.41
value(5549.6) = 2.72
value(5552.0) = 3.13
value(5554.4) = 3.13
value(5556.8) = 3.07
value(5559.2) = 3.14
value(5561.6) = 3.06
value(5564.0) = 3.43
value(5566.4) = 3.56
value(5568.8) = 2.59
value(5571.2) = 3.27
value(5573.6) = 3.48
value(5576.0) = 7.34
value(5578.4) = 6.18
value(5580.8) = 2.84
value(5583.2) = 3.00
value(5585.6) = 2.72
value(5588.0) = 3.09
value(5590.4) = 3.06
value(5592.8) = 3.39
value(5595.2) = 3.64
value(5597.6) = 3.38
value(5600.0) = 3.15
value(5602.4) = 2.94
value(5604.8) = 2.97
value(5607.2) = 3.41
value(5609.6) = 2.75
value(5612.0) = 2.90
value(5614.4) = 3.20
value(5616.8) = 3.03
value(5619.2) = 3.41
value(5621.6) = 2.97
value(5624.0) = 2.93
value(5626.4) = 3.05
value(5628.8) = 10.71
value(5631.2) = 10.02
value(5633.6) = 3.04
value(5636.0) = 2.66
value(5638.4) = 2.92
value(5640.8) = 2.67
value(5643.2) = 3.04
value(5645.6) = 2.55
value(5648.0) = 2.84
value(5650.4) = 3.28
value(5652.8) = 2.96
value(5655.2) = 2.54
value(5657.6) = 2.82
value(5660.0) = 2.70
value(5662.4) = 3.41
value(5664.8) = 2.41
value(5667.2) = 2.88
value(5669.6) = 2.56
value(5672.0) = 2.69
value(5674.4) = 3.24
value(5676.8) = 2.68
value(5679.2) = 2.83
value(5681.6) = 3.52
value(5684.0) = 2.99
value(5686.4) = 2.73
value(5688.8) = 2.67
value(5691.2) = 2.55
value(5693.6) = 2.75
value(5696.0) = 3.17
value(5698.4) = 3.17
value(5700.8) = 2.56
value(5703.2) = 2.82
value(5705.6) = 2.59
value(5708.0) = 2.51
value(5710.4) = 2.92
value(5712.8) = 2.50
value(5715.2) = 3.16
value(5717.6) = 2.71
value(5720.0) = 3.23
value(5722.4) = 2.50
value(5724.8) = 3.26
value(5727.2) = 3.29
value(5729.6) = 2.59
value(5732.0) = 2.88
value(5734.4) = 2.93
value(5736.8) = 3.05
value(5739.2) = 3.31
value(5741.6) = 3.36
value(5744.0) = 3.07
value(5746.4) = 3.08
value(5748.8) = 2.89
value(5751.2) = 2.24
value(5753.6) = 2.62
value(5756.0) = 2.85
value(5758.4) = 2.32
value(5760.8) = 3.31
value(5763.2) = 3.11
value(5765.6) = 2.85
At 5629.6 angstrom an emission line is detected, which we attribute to [O III] 5007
